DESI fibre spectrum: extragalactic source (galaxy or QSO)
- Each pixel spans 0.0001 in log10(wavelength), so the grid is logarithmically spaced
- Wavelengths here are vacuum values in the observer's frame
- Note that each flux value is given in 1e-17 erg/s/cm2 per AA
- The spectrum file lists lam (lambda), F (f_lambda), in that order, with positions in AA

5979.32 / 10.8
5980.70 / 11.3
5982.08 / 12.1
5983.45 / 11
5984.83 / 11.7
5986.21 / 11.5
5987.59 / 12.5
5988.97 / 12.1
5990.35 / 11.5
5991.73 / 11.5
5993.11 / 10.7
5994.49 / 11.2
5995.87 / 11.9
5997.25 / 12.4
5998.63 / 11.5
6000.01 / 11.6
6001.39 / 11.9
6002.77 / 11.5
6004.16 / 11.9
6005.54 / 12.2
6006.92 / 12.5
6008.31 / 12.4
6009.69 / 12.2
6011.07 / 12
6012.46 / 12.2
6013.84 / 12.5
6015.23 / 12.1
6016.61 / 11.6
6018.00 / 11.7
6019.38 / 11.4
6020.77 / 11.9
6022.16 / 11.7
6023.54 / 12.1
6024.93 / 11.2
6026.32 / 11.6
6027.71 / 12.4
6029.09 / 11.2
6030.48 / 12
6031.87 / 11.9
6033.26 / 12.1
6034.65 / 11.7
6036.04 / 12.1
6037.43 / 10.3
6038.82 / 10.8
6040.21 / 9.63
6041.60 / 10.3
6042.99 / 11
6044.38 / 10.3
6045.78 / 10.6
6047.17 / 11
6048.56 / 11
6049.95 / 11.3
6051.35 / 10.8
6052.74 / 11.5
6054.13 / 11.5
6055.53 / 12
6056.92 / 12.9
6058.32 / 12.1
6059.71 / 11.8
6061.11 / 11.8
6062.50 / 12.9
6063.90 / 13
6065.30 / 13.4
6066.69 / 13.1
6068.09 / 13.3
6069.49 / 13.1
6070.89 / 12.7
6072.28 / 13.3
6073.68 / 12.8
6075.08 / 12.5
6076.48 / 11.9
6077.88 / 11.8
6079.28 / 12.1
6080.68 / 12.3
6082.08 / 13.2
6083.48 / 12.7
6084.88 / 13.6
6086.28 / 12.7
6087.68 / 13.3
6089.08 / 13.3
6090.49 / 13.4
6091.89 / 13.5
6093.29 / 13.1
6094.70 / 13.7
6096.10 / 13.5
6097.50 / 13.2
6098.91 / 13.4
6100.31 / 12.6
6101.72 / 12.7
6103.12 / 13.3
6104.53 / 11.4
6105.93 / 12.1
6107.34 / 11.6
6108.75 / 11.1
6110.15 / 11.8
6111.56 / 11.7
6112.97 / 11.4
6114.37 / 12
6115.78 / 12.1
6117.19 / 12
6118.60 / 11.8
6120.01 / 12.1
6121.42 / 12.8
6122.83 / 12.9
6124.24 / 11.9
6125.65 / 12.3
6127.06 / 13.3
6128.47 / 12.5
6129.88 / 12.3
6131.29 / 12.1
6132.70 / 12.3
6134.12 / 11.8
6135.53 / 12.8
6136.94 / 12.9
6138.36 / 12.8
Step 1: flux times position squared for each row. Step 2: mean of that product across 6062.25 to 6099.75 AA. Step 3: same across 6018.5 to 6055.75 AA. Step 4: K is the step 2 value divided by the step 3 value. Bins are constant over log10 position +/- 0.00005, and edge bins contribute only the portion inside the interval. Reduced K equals 1.17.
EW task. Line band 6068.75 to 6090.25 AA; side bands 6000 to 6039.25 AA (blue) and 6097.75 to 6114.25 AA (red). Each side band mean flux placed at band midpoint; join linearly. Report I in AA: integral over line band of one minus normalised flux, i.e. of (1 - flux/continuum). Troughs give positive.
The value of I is -1.31 AA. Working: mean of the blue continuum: 11.8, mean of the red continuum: 12.1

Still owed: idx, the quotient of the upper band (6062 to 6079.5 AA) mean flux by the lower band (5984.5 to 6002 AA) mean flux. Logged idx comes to 1.1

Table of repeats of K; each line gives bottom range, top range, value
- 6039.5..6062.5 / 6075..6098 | 1.16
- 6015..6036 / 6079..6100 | 1.14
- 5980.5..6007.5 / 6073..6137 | 1.11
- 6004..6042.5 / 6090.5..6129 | 1.10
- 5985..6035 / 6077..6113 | 1.10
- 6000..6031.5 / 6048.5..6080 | 1.05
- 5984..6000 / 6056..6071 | 1.12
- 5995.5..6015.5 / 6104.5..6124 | 1.03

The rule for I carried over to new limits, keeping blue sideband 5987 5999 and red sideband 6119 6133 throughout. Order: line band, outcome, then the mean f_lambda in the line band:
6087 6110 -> -1.0 AA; 12.8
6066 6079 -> -0.6 AA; 12.7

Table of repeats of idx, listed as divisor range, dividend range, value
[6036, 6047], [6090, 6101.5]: 1.26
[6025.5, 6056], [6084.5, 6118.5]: 1.12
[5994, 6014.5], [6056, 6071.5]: 1.06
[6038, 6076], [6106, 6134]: 1.02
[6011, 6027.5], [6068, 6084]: 1.07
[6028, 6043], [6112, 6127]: 1.08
